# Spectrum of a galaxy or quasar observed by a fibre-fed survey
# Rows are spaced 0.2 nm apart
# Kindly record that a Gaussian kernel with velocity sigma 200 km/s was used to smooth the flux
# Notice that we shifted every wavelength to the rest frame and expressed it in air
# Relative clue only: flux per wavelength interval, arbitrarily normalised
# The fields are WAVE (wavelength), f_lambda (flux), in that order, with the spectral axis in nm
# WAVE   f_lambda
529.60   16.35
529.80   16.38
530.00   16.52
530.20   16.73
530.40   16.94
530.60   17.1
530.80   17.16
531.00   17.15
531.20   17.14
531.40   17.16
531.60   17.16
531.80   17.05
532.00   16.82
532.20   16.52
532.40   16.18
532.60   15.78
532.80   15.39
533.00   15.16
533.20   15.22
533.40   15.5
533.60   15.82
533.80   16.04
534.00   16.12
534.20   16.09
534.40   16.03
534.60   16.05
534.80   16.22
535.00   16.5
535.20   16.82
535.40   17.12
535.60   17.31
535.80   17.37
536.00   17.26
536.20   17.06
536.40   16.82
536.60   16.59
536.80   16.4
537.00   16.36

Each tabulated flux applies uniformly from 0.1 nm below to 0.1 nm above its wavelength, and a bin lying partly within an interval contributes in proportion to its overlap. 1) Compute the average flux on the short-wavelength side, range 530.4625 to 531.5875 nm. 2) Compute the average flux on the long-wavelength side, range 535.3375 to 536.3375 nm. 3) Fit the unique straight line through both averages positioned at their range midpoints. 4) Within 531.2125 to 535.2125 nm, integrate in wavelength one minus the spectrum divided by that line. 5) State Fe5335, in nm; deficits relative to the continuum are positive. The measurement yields 0.23 nm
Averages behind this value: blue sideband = 17.1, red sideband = 17.2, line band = 16.2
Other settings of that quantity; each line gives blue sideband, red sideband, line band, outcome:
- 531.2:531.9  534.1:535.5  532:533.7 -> 0.11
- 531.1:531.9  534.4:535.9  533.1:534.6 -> 0.09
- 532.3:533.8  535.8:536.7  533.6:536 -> -0.02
